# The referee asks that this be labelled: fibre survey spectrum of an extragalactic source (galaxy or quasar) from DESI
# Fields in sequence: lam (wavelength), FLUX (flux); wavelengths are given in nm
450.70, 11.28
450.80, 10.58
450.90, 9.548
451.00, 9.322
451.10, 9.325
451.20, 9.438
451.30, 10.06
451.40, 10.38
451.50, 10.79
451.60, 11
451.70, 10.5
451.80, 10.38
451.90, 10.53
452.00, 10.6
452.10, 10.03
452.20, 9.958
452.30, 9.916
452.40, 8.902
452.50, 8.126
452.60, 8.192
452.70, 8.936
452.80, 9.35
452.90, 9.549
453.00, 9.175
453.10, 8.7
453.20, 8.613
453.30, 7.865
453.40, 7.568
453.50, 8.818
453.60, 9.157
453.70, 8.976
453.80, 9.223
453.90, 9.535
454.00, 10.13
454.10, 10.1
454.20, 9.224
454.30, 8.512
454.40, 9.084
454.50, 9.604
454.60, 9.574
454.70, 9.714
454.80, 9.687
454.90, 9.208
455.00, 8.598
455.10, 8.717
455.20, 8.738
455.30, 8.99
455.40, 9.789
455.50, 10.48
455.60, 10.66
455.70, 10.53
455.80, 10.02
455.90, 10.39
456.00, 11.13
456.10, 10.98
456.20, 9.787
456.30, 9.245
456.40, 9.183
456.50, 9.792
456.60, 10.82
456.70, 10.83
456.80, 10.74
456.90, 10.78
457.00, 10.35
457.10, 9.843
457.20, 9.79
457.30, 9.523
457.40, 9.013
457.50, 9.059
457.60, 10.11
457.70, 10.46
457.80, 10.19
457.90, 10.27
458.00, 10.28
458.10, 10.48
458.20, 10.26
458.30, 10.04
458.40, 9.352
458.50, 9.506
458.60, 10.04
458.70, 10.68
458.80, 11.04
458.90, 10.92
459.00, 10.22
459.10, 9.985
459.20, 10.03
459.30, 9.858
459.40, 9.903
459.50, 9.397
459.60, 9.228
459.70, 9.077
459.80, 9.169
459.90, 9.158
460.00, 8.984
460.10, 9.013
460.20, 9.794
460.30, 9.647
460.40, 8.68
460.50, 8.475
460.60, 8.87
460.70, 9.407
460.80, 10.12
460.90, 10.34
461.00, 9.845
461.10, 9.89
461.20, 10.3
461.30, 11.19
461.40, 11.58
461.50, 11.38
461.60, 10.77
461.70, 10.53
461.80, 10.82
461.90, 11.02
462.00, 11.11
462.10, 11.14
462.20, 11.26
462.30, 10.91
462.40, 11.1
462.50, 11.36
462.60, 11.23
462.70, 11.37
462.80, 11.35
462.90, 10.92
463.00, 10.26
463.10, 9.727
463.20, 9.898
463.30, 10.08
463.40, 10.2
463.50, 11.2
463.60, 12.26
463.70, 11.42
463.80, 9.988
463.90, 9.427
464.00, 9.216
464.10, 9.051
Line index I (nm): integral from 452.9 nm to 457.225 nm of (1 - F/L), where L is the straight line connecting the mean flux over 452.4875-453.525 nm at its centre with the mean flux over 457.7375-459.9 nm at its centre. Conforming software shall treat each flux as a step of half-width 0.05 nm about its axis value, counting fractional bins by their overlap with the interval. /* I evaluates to -0.22 nm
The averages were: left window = 8.64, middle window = 9.59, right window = 9.98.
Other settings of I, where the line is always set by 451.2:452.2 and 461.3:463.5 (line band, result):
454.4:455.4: 0.12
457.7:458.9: 0.05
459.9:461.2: 0.16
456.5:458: 0.07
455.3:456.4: 0.04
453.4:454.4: 0.12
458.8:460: 0.11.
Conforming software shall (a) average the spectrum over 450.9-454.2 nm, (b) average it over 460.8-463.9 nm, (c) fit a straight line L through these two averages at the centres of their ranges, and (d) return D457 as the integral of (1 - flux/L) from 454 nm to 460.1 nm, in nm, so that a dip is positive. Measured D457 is 0.13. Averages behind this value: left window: 9.47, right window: 10.8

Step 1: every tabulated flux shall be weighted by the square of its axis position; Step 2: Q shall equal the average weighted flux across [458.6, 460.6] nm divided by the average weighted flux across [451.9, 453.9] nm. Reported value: 1.09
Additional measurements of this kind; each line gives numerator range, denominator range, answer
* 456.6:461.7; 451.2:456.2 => 1.07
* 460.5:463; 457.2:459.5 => 1.08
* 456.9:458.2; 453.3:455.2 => 1.11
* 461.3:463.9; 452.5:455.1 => 1.25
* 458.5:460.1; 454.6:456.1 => 1.02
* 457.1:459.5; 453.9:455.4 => 1.10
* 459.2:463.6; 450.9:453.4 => 1.12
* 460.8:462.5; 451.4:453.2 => 1.17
